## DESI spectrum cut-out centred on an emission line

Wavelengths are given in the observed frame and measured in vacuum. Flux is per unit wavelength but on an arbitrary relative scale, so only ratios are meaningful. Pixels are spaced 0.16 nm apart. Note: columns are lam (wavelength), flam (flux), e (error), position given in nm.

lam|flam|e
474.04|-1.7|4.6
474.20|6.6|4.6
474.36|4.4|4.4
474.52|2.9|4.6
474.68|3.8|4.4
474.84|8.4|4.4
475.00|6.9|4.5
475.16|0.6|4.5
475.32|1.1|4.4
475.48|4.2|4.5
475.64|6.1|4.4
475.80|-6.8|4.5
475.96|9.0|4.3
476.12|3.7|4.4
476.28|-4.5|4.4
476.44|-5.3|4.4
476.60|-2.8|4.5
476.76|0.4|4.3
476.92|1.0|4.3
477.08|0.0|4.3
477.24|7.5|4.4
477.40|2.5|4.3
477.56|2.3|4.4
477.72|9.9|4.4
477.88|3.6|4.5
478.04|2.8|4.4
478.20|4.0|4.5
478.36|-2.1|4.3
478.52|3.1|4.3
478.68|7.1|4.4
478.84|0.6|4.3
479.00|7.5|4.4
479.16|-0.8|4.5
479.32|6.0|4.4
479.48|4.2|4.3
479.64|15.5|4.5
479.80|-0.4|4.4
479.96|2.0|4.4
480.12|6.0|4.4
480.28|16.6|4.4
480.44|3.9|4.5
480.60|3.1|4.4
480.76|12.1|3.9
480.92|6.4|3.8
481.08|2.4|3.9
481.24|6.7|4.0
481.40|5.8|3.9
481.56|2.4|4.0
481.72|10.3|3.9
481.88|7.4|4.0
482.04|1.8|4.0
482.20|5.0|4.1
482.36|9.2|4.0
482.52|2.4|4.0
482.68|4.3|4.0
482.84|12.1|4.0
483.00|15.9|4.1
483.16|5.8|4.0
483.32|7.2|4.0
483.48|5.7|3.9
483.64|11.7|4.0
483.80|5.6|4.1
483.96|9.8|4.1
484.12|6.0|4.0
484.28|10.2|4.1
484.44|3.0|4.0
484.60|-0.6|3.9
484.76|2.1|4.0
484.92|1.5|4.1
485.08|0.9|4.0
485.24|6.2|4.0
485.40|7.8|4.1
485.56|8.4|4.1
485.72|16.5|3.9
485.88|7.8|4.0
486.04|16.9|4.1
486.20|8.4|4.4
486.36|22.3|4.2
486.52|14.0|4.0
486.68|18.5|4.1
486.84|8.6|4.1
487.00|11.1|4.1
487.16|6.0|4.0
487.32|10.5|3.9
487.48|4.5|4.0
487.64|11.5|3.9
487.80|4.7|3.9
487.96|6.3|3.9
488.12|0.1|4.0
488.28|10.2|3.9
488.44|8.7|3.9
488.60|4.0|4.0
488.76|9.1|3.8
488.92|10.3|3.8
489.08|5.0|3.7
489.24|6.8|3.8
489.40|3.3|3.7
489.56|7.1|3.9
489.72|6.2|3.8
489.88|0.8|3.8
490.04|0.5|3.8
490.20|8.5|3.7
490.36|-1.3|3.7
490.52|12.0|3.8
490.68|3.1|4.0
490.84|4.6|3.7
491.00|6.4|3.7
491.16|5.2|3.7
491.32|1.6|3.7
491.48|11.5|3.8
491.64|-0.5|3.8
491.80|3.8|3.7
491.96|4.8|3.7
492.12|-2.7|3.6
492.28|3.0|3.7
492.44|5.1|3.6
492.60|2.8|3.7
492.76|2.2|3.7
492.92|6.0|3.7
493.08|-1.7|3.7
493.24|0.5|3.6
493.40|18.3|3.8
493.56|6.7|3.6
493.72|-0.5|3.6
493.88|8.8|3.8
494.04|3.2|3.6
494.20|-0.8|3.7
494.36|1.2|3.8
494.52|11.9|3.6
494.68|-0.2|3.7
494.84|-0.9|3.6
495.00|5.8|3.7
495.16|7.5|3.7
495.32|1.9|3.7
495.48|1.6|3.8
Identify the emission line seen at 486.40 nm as C IV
